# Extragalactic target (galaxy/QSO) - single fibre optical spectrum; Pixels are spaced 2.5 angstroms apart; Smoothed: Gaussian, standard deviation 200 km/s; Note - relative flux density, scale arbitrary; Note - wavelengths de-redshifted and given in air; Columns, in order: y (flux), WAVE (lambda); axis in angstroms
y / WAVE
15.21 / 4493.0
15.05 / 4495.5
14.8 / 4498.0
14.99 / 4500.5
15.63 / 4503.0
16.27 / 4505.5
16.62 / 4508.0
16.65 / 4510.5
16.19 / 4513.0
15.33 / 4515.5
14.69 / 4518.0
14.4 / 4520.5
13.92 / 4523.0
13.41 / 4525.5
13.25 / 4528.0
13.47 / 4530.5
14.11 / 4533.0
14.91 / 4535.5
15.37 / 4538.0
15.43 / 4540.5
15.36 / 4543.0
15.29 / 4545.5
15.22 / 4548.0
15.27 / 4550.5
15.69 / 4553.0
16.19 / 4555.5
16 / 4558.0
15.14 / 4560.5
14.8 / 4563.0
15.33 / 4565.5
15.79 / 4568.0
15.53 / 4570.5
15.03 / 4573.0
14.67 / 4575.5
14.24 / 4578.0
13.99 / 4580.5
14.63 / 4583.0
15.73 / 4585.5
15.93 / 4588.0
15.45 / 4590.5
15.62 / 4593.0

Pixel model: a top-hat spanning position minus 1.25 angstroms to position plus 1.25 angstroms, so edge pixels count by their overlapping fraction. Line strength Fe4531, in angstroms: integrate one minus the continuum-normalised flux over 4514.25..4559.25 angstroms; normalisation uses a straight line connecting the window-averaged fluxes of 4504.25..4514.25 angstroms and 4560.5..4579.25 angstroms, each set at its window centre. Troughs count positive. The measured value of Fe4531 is 2.7 angstroms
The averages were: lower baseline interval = 16.4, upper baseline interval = 15.1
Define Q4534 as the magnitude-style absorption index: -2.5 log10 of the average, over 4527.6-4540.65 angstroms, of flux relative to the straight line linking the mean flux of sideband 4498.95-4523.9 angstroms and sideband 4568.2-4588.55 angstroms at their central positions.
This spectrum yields 0.07 mag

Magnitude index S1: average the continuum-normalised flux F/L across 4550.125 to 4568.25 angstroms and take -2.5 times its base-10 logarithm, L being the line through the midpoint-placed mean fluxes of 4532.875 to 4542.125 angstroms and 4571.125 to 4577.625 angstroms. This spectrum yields -0.04 mag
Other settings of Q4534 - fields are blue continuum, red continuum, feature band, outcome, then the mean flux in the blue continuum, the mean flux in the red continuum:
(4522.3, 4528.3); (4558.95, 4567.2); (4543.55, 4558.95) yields -0.07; 13.5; 15.2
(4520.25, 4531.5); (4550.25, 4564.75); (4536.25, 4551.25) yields -0.04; 13.6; 15.5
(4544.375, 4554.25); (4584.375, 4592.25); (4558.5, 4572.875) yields 0.01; 15.4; 15.7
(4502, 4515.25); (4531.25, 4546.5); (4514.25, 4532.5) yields 0.11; 16.2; 15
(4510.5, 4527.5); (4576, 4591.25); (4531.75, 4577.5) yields -0.03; 14.7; 15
